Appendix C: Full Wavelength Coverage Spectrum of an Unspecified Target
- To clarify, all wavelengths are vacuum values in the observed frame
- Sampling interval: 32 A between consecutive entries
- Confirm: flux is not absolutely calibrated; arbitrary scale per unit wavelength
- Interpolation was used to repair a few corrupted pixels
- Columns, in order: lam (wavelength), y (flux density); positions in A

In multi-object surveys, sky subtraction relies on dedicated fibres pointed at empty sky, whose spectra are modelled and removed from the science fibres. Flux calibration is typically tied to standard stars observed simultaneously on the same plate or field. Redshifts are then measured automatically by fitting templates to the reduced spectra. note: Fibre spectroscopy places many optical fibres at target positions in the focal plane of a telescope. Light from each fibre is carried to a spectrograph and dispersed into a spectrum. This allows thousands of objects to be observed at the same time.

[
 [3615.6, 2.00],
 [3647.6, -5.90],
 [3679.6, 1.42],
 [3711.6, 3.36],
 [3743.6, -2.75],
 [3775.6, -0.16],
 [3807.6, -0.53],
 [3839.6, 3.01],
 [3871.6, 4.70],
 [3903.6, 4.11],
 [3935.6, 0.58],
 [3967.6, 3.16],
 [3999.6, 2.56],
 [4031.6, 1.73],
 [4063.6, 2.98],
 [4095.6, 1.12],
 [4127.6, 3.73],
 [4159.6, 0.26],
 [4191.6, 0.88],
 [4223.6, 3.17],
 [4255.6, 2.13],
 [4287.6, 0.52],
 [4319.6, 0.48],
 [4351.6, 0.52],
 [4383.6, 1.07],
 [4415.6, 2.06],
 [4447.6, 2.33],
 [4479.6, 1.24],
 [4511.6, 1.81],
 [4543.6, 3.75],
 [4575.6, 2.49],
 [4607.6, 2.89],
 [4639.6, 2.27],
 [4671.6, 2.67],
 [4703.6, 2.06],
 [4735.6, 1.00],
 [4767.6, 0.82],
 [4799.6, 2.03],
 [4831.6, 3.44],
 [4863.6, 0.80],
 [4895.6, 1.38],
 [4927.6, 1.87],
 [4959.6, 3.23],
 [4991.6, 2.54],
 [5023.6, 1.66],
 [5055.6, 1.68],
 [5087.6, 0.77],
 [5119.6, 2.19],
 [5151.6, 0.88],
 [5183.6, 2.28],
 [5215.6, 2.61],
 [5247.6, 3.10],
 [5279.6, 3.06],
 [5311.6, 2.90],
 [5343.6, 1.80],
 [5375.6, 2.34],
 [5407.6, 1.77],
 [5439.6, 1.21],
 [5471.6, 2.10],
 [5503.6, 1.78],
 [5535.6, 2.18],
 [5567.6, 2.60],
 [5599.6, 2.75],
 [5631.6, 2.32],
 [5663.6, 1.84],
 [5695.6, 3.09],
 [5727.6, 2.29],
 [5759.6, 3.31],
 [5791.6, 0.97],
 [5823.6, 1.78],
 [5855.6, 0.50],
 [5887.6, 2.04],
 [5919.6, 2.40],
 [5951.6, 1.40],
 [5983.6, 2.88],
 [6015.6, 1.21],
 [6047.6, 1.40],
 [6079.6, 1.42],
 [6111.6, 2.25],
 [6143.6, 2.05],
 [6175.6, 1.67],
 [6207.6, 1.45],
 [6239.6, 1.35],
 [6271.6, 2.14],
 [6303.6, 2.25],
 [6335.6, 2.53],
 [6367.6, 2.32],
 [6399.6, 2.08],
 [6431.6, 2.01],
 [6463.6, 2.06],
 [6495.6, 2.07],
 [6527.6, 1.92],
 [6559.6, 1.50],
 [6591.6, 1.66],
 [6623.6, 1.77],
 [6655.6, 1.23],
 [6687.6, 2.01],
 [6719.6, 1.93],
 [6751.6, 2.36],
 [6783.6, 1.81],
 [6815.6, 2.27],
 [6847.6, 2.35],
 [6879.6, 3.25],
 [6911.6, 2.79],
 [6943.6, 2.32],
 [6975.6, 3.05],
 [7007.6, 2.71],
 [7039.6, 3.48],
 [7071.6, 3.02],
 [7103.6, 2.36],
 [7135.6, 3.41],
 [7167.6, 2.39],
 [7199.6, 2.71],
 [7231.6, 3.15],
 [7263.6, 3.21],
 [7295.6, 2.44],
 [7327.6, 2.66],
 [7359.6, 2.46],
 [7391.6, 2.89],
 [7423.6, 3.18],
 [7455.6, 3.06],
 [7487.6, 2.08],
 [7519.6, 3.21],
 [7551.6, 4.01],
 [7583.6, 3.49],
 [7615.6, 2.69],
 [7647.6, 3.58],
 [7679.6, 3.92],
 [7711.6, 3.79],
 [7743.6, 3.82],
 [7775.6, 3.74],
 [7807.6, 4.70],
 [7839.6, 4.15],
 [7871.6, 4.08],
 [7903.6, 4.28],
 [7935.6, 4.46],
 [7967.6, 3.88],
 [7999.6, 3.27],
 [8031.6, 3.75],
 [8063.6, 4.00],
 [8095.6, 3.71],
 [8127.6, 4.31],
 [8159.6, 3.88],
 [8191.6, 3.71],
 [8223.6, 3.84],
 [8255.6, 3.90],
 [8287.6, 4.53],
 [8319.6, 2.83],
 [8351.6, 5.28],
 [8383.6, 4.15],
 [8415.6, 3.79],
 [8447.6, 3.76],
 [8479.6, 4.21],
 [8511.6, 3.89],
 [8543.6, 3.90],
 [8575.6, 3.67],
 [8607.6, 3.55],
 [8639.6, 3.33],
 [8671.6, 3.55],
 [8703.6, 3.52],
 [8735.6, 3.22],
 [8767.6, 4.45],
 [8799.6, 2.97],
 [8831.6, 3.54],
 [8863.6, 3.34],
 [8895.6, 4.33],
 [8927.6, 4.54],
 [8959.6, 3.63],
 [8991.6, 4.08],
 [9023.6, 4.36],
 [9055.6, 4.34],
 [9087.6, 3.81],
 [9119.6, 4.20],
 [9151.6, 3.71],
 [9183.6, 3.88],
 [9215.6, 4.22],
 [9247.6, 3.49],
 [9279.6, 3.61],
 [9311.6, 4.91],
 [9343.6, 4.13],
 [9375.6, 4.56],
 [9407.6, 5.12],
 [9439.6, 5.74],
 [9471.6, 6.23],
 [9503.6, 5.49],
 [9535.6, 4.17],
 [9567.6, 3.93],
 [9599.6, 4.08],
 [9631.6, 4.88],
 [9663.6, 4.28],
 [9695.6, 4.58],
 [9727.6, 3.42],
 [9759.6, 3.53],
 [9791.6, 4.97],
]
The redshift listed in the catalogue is 0.71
